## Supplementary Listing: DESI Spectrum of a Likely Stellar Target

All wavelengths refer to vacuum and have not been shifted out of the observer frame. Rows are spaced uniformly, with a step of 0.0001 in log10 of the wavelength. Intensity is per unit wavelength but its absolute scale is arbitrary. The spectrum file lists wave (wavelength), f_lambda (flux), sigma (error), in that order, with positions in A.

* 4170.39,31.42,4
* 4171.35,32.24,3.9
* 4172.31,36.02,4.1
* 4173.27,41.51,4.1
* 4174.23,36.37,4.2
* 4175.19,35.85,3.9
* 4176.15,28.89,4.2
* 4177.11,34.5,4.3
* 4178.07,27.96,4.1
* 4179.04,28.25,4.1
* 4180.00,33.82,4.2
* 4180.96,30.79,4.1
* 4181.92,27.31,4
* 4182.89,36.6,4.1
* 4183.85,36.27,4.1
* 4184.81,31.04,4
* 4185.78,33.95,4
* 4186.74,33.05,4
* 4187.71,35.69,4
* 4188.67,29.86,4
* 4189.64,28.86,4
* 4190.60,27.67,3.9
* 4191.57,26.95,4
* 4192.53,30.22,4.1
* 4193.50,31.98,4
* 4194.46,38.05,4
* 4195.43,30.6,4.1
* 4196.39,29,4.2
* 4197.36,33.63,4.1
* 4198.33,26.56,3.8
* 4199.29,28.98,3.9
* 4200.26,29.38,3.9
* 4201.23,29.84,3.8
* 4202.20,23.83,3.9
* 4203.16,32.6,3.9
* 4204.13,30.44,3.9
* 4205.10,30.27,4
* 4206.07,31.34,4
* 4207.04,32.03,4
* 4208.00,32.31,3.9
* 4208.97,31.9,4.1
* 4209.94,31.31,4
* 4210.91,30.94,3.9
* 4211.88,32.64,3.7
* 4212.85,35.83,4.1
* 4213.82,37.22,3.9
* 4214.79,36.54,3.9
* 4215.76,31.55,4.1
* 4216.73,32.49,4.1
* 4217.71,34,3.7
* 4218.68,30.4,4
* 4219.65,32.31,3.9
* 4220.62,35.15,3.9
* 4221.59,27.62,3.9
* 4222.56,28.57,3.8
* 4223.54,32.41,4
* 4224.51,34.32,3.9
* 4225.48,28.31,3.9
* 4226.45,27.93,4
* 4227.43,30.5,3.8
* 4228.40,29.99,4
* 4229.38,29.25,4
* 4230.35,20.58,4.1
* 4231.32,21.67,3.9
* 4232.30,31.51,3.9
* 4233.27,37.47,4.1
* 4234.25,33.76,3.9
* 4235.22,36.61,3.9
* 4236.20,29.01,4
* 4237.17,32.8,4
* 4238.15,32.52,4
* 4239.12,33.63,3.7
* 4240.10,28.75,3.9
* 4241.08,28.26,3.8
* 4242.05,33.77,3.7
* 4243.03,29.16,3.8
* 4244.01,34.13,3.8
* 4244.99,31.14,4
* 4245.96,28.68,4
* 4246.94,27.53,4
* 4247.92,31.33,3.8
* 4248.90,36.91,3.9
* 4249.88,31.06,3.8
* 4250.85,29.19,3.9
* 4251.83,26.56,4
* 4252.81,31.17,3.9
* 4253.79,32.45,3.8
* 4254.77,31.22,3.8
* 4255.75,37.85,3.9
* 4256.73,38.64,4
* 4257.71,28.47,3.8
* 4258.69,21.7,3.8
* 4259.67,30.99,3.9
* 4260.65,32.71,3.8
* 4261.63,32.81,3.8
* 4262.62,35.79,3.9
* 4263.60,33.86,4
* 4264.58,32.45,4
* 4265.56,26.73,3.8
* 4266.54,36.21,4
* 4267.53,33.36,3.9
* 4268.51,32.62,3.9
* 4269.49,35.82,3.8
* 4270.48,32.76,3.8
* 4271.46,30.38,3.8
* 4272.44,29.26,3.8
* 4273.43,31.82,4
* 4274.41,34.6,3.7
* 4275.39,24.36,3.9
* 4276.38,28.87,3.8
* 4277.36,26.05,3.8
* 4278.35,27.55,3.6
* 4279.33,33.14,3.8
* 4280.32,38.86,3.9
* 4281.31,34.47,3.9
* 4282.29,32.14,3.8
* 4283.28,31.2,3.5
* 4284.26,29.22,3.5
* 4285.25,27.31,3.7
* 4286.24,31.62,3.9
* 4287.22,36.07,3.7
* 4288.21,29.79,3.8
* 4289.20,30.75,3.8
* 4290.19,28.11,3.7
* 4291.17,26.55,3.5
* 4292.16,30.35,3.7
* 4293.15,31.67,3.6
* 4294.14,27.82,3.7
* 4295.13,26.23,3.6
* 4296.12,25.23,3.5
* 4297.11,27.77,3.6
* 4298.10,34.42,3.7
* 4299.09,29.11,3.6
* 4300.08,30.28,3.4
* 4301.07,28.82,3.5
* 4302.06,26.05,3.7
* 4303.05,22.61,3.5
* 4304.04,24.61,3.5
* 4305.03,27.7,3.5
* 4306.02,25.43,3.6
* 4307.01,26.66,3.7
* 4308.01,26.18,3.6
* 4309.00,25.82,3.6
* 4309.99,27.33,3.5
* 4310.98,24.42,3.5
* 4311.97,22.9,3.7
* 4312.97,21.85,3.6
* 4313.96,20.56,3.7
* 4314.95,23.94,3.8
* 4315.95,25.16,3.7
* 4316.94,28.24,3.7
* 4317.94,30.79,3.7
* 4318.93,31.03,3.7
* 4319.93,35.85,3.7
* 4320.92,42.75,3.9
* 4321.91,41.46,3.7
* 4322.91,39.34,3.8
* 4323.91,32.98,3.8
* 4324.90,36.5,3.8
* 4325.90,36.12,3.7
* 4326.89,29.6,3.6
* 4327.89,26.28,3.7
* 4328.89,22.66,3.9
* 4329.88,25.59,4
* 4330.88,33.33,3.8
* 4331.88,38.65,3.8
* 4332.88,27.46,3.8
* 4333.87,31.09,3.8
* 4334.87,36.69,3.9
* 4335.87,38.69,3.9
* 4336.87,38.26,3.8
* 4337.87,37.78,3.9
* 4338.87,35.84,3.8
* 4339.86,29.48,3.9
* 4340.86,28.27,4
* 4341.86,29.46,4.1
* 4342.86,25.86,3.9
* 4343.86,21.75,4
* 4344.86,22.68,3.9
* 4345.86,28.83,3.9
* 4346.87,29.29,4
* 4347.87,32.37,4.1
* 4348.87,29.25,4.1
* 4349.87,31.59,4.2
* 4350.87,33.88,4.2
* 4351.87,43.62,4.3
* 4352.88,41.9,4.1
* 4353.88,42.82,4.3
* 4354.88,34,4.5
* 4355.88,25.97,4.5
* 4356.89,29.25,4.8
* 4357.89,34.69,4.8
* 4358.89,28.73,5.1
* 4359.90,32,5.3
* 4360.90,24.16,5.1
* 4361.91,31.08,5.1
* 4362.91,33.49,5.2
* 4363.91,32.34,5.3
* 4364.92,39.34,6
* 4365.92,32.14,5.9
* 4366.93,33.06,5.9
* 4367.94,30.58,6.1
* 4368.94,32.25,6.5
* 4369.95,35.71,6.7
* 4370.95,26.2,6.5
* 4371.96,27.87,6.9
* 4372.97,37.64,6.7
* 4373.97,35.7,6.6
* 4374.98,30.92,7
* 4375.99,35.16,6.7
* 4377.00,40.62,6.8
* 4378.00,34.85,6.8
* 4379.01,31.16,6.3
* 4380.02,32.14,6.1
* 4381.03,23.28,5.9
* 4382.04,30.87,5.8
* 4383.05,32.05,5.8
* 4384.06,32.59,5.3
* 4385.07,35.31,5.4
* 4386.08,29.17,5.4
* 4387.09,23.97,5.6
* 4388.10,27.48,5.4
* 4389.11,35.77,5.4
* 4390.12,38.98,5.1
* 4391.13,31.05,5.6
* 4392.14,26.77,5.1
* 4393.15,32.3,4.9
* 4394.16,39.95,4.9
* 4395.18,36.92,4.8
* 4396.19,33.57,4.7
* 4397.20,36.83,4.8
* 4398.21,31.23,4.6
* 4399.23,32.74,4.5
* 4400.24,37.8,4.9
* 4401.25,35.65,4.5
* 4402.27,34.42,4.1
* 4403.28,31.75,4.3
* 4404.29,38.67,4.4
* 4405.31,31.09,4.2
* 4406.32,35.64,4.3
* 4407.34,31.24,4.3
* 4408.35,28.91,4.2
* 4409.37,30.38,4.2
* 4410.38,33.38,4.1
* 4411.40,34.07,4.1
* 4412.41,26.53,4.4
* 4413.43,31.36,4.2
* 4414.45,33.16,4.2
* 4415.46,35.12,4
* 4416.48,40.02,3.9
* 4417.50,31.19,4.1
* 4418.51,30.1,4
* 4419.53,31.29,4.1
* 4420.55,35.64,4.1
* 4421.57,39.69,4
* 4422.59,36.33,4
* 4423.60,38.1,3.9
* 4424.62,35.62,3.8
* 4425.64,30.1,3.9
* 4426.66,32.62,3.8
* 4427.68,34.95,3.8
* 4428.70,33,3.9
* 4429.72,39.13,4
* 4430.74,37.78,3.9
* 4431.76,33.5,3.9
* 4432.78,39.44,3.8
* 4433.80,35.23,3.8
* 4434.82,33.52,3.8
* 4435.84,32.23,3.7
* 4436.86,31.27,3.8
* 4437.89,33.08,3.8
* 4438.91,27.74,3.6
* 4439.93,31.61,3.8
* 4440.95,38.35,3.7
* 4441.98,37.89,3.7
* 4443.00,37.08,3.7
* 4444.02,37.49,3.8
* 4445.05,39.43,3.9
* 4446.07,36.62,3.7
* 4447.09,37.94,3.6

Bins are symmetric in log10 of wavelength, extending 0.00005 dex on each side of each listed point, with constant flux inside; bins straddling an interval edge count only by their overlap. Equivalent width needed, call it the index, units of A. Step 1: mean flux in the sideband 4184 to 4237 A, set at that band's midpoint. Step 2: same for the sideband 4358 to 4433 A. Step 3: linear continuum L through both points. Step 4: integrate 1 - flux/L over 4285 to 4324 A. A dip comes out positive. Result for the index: 4.0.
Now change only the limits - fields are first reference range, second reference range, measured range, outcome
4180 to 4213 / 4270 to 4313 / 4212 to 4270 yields -2.89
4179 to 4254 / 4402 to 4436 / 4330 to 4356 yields 0.24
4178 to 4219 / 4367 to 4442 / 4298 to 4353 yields 4.08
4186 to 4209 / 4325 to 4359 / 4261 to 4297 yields 0.45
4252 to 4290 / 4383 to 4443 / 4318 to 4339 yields -1.05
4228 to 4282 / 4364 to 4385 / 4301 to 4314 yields 2.79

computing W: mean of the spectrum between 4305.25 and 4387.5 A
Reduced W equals 31.3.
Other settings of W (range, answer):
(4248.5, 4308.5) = 30.4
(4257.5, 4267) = 31.2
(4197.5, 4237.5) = 31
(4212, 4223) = 32.9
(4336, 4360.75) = 32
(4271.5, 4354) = 30.3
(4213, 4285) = 31.4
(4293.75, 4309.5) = 27.2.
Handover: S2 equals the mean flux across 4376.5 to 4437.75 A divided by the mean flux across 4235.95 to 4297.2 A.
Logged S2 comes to 1.1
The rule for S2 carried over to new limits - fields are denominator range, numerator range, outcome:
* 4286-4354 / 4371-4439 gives 1.10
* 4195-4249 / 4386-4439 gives 1.08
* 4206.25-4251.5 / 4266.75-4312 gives 0.94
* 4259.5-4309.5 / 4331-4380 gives 1.08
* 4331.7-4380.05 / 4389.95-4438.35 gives 1.04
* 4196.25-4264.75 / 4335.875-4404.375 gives 1.04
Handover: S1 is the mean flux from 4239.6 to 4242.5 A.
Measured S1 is 30.2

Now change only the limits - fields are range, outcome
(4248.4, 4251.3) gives 32.5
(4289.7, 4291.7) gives 27.5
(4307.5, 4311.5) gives 25.9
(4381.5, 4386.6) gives 31.9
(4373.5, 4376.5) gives 33.8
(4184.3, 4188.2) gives 33.4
